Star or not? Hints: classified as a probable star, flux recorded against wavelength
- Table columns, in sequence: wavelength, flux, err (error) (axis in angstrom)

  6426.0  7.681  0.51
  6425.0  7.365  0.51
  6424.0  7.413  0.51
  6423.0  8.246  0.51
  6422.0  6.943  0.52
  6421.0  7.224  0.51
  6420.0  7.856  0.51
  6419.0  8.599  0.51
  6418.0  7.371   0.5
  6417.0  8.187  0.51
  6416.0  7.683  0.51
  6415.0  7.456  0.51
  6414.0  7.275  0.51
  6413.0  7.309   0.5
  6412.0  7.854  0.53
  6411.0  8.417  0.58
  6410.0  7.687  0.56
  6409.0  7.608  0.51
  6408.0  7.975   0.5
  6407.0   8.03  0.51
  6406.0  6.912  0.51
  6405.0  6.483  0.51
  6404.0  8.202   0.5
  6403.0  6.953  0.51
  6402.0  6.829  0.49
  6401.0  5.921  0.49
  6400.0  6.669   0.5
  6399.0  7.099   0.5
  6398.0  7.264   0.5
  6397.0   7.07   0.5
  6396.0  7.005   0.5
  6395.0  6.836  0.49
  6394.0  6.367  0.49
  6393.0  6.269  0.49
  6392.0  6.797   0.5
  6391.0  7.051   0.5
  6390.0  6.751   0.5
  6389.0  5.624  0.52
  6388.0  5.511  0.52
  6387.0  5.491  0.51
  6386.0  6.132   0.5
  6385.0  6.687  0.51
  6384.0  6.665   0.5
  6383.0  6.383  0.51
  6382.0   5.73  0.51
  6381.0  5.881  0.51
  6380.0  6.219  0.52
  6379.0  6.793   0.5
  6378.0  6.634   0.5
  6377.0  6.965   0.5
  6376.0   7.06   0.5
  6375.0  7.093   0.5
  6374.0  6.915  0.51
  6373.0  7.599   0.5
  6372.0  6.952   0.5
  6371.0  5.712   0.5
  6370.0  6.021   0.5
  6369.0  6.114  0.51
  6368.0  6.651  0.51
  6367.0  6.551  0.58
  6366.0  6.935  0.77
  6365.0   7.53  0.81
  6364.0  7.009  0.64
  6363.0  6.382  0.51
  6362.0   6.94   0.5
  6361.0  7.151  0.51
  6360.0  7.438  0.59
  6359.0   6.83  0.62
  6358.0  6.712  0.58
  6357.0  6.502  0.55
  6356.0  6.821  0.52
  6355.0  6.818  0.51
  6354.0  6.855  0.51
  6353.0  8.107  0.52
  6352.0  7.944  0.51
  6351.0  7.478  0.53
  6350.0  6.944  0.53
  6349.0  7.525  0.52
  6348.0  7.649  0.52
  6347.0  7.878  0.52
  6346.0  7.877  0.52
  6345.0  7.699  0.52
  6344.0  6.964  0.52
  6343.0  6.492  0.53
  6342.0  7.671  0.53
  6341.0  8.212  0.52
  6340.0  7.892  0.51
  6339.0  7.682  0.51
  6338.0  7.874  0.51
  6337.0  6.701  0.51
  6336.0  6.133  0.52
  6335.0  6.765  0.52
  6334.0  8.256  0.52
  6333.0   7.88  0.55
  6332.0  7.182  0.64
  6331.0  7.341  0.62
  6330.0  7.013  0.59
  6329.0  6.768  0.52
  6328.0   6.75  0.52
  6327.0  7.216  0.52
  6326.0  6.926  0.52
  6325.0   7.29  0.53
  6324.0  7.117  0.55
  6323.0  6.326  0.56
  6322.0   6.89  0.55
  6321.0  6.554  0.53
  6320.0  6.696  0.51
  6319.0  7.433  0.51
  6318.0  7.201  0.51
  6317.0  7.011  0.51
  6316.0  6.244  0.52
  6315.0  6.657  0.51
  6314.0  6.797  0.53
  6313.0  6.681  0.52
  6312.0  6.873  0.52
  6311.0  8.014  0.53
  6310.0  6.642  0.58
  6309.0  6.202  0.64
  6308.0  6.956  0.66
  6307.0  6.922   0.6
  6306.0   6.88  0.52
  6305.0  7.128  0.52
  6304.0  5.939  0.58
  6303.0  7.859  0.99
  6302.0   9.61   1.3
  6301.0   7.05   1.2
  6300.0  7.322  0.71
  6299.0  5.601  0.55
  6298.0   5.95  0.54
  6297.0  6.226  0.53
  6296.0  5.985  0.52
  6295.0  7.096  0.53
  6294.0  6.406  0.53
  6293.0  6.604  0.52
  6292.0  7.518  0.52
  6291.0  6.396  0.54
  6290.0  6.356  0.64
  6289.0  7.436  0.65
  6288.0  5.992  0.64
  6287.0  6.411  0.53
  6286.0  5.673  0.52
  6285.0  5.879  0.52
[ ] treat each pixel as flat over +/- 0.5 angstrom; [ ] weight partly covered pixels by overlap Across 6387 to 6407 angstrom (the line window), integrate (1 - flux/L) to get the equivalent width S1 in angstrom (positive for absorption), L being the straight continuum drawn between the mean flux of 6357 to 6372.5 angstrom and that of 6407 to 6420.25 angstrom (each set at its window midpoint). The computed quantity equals 1.9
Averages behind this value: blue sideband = 6.72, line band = 6.72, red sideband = 7.8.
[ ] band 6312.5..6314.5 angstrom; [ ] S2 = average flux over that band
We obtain 6.74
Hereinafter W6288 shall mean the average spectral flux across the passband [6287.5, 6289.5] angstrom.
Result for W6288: 6.71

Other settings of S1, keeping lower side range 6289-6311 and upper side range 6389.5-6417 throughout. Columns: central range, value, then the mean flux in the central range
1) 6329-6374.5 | -0.8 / 7.14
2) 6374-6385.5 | 0.9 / 6.57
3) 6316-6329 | 0.0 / 6.92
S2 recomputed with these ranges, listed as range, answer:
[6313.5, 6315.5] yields 6.73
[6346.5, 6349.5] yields 7.68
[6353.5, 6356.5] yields 6.83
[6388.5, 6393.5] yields 6.5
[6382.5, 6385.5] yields 6.58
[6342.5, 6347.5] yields 7.38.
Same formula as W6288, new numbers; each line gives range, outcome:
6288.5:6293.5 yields 6.86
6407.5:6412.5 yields 7.91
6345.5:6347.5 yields 7.88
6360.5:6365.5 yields 7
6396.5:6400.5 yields 7.03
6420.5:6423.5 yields 7.47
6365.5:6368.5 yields 6.71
